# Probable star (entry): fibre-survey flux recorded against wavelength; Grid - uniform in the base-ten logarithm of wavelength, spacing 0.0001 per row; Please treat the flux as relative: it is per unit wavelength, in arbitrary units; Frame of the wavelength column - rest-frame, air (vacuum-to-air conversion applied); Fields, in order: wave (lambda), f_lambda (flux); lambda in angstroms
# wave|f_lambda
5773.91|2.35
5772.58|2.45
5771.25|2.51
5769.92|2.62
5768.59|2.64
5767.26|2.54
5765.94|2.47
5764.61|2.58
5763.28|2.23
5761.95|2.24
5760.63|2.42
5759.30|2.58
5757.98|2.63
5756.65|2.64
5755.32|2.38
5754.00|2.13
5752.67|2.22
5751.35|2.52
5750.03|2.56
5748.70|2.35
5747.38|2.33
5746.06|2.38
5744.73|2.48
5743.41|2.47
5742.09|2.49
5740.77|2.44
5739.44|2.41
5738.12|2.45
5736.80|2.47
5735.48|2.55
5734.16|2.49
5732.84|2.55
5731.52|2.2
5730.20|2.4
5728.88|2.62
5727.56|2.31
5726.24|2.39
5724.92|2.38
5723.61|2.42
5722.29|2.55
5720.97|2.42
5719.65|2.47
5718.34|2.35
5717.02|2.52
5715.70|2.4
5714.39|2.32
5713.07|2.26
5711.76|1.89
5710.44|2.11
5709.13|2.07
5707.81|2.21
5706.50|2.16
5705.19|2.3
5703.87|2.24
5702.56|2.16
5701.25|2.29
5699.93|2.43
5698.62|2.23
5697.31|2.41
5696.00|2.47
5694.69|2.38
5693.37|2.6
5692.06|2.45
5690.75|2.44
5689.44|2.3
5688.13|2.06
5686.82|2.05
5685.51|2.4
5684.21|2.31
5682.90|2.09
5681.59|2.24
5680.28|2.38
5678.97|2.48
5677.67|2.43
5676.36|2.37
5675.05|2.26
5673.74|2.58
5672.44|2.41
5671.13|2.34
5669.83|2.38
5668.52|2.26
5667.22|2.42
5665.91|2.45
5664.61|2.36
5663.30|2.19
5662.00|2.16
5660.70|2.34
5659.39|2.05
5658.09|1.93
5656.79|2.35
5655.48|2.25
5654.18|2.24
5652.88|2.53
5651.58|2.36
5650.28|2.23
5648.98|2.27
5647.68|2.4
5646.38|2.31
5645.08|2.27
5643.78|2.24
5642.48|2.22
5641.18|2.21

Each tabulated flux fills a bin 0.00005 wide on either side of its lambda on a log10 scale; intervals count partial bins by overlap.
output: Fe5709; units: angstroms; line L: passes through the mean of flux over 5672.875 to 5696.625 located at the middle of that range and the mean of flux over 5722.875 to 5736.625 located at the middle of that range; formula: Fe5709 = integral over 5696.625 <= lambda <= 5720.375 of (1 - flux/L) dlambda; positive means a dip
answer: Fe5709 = 1.2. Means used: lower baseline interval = 2.35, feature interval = 2.27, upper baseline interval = 2.43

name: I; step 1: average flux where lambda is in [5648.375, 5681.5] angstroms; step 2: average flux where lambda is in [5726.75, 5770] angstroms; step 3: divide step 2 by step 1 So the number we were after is 1.05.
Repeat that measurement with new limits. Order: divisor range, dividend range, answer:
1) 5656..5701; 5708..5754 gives 1.03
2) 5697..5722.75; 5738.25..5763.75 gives 1.06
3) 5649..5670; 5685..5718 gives 1.00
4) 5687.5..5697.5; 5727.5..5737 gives 1.03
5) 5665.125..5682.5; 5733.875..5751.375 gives 1.03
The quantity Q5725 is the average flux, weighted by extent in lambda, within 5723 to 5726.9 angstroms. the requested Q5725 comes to 2.4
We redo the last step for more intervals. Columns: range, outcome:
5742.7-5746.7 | 2.44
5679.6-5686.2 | 2.28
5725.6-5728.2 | 2.35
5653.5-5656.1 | 2.25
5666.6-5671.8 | 2.35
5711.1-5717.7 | 2.28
